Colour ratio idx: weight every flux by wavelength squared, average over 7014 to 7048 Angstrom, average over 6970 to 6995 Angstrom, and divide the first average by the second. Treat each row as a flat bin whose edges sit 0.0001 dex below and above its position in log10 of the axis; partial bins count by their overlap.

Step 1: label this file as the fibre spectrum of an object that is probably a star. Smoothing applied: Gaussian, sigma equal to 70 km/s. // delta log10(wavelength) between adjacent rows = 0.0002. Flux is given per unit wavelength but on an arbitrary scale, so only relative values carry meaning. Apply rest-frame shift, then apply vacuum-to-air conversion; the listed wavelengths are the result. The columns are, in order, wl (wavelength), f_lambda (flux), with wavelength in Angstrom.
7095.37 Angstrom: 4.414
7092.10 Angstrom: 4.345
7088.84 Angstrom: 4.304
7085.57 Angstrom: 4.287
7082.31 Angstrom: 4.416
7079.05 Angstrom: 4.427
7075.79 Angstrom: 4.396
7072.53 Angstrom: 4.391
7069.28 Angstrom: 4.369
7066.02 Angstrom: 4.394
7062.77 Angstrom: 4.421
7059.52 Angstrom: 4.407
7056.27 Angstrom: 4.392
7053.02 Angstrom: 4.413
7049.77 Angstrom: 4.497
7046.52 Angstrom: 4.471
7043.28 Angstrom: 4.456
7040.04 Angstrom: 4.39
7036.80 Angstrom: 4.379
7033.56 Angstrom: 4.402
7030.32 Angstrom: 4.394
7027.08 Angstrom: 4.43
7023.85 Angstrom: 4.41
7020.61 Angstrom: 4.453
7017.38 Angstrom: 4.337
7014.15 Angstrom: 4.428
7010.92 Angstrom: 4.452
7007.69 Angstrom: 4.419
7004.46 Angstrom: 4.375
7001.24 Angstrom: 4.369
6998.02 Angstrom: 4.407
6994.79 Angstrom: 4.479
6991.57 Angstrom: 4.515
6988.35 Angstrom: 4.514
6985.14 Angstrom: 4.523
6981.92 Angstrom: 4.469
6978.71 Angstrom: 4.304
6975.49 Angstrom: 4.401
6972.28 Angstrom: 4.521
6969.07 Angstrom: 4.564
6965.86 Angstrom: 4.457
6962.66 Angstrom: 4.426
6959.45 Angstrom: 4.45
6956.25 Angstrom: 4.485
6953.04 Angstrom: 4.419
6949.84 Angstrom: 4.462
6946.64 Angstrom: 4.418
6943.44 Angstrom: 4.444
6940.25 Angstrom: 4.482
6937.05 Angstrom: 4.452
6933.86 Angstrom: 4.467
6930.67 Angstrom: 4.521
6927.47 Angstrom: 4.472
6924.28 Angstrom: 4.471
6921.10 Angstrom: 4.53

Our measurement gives 1.00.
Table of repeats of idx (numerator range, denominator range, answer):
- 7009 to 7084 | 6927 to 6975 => 1.02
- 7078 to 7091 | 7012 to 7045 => 1.00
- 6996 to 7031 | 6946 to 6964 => 1.01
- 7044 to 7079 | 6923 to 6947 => 1.02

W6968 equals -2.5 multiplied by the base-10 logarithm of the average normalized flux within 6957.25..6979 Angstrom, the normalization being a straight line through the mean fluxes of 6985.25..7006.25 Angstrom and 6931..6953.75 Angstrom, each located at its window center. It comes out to 0.00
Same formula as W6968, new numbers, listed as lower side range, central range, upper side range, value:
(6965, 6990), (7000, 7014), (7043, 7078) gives 0.01 mag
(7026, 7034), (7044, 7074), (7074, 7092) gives -0.01 mag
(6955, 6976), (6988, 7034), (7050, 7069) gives 0.01 mag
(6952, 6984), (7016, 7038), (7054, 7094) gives 0.00 mag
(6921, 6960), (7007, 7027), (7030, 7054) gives 0.00 mag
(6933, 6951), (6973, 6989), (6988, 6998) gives 0.01 mag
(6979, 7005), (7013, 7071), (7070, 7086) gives 0.00 mag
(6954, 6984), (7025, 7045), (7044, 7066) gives 0.01 mag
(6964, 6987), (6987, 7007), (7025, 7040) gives 0.00 mag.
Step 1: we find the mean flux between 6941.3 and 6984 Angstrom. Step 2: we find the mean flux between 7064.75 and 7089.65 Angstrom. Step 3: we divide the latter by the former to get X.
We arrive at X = 1.0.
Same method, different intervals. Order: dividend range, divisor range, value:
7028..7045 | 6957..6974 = 0.98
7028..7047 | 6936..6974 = 0.99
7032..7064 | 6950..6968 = 0.99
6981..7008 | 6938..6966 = 1.00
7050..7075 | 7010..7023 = 1.00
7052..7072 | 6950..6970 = 0.99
